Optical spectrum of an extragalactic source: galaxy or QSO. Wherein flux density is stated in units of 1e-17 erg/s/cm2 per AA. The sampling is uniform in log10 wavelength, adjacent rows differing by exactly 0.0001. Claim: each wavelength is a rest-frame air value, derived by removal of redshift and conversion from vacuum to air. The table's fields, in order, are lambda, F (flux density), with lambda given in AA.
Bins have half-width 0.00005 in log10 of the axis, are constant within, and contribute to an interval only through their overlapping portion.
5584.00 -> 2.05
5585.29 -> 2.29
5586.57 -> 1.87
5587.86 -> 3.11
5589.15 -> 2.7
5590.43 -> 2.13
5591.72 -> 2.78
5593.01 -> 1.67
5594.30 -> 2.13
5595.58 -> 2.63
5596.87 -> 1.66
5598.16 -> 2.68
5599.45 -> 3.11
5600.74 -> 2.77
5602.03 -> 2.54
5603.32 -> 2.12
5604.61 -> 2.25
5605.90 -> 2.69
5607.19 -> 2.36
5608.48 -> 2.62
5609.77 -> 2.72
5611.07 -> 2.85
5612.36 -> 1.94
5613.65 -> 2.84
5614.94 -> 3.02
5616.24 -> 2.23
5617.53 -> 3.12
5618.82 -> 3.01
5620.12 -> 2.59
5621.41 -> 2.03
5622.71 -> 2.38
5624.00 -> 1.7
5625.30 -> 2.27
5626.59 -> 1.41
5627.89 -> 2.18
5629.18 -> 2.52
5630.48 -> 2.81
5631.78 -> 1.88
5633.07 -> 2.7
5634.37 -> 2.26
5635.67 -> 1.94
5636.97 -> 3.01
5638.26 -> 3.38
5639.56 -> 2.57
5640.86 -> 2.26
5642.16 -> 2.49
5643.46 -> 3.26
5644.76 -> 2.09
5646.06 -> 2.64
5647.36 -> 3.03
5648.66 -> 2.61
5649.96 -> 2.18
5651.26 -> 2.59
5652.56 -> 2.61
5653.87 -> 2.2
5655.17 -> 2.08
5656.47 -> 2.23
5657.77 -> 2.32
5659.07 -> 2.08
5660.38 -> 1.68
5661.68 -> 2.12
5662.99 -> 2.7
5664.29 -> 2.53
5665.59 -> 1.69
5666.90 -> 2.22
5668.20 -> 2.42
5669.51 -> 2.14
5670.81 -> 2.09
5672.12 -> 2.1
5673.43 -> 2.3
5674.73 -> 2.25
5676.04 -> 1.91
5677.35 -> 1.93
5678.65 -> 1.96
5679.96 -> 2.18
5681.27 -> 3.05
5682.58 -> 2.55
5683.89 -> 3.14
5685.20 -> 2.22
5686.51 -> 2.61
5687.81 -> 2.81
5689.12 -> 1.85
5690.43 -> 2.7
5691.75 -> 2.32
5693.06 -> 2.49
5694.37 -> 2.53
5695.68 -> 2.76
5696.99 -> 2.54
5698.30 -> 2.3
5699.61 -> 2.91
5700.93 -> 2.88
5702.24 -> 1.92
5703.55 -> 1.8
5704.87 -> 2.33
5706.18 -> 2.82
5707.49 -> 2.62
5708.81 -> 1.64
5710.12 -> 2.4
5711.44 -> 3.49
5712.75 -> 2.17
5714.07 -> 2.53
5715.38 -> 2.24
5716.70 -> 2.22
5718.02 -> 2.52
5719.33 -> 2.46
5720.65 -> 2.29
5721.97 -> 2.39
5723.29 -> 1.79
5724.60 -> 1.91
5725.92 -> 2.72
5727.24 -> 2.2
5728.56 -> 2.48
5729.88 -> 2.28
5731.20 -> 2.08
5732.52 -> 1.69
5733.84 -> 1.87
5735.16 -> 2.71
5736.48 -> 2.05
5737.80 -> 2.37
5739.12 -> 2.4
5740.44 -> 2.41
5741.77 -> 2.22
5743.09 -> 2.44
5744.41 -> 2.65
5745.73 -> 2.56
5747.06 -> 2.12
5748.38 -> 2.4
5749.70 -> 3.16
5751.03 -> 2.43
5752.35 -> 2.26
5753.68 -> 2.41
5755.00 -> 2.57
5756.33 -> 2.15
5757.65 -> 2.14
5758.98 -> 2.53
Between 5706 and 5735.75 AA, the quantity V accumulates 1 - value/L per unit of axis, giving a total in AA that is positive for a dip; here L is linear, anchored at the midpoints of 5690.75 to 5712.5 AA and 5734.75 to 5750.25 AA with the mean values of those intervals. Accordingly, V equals 1.79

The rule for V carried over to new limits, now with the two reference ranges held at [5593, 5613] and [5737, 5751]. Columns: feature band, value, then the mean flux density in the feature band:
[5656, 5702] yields 1.92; 2.35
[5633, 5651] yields -1.08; 2.6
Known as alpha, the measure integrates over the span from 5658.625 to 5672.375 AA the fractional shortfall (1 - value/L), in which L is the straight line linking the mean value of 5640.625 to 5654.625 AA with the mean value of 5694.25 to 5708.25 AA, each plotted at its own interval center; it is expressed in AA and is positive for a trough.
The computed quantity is 2.0 AA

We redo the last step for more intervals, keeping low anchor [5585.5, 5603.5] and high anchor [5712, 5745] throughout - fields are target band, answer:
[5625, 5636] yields 0.75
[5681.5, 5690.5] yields -0.92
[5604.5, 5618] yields -1.13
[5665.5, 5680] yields 1.44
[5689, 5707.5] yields -1.15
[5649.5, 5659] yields 0.24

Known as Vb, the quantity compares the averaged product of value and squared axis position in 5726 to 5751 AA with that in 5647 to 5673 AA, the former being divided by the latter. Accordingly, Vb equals 1.1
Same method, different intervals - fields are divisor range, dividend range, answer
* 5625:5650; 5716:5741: 0.94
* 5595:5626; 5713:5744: 0.95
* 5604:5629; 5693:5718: 1.04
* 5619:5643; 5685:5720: 1.06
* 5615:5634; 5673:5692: 1.03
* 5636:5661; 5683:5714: 1.02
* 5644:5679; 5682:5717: 1.11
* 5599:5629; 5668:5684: 0.94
